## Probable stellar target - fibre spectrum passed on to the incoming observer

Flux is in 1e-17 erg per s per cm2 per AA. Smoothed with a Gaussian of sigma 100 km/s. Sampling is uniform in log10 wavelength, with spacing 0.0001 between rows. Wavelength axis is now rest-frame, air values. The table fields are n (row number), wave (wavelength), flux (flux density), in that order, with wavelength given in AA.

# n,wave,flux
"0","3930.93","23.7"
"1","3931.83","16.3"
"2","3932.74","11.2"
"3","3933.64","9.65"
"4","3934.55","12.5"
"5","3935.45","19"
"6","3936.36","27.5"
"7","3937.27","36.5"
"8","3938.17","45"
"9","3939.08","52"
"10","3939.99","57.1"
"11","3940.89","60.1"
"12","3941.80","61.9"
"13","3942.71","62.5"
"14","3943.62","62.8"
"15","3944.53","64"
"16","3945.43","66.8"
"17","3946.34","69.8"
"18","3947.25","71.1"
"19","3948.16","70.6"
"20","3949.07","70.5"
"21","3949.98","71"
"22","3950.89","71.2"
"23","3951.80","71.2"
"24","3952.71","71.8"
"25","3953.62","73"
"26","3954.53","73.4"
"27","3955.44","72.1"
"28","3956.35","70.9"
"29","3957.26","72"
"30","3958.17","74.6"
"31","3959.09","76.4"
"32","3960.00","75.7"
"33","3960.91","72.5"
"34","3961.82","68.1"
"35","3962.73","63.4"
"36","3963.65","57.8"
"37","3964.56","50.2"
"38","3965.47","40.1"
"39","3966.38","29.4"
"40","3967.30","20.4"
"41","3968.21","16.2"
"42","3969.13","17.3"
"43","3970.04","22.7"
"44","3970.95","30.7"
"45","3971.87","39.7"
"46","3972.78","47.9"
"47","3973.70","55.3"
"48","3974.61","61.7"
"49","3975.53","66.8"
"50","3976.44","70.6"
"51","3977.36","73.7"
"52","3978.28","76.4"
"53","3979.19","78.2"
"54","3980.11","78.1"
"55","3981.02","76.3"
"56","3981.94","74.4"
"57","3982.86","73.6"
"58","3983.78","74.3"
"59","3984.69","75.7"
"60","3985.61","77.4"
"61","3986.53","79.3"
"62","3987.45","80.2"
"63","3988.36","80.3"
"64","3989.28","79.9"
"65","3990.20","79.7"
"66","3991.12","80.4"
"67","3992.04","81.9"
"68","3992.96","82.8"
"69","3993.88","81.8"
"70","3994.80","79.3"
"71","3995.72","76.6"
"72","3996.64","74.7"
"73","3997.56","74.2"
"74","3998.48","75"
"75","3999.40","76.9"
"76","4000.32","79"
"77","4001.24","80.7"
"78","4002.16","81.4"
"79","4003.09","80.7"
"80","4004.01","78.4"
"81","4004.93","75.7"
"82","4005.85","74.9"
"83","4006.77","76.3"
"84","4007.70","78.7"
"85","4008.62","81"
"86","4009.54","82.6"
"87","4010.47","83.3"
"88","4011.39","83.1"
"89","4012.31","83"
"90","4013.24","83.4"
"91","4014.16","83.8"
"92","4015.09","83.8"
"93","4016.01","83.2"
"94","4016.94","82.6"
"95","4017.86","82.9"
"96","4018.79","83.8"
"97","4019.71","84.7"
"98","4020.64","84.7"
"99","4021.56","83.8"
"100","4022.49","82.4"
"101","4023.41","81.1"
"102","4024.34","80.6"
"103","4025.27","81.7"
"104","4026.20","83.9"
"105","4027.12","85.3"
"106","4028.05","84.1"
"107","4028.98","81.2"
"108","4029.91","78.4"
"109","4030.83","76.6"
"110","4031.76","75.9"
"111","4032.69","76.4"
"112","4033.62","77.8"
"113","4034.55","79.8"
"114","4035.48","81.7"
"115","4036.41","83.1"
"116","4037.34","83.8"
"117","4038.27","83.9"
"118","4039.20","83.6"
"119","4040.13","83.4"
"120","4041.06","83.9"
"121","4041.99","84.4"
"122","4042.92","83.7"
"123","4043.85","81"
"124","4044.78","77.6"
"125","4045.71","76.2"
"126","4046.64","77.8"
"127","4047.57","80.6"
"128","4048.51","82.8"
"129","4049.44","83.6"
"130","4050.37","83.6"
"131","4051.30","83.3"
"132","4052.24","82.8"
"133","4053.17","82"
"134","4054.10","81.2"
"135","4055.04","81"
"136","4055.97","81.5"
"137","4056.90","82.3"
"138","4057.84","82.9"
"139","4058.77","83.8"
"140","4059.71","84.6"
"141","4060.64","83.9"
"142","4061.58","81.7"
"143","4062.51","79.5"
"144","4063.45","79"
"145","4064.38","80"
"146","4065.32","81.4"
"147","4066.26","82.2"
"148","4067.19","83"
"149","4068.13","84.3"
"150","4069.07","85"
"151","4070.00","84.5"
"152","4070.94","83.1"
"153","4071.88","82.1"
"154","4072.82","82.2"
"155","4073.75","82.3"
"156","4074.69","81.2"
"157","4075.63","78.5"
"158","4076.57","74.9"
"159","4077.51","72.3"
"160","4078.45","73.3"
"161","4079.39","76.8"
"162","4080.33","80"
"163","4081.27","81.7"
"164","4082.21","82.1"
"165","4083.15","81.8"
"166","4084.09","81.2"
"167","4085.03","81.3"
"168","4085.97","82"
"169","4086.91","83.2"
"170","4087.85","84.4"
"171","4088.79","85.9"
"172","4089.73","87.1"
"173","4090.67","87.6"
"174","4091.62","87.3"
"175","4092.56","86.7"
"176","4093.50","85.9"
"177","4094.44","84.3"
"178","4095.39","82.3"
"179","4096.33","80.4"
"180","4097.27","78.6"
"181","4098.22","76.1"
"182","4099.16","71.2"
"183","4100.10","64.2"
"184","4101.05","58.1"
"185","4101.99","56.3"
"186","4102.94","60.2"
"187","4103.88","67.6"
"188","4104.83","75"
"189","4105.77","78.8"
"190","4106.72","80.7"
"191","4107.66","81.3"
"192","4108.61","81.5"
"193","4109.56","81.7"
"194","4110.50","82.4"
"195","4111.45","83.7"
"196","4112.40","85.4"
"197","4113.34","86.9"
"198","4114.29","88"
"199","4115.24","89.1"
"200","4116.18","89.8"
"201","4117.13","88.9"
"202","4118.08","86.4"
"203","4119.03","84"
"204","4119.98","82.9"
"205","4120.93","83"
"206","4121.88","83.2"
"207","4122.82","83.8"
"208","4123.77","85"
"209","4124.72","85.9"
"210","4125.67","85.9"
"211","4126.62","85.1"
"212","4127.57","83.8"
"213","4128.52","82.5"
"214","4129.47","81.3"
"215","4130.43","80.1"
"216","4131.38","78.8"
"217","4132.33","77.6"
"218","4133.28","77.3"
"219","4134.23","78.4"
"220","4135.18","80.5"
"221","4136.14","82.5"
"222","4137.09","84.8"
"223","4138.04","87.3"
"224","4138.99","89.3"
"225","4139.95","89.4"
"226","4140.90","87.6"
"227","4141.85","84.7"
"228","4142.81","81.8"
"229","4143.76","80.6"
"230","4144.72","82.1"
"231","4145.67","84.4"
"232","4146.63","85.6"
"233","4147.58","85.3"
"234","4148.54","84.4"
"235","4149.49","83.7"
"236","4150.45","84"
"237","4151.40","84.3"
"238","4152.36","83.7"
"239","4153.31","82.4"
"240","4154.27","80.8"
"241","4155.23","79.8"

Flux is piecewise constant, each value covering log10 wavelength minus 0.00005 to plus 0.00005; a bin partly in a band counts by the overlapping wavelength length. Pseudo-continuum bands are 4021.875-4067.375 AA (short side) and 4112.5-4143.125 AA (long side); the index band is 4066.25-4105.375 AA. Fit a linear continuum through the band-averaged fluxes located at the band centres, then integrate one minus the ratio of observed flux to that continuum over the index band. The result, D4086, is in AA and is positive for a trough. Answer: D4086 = 1.9 AA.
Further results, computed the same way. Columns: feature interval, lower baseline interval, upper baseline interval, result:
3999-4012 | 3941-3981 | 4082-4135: -2.4 AA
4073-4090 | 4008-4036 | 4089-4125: 0.1 AA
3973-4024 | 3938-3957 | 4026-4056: -2.5 AA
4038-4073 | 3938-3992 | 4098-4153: -4.0 AA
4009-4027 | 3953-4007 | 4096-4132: -3.0 AA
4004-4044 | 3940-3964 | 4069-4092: -3.0 AA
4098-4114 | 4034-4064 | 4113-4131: 1.8 AA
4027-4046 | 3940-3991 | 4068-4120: -2.1 AA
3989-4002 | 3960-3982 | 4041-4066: -3.5 AA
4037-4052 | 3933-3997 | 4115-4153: -2.0 AA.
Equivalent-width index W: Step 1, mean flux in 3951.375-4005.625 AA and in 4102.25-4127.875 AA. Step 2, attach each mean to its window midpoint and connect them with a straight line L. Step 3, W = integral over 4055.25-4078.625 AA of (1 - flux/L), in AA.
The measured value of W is -1.3 AA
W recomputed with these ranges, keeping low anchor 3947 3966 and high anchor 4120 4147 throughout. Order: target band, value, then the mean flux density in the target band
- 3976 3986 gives -0.7 AA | 75.3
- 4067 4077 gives -0.5 AA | 81.9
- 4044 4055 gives -0.7 AA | 81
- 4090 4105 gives 0.9 AA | 75.2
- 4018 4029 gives -1.4 AA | 83.2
